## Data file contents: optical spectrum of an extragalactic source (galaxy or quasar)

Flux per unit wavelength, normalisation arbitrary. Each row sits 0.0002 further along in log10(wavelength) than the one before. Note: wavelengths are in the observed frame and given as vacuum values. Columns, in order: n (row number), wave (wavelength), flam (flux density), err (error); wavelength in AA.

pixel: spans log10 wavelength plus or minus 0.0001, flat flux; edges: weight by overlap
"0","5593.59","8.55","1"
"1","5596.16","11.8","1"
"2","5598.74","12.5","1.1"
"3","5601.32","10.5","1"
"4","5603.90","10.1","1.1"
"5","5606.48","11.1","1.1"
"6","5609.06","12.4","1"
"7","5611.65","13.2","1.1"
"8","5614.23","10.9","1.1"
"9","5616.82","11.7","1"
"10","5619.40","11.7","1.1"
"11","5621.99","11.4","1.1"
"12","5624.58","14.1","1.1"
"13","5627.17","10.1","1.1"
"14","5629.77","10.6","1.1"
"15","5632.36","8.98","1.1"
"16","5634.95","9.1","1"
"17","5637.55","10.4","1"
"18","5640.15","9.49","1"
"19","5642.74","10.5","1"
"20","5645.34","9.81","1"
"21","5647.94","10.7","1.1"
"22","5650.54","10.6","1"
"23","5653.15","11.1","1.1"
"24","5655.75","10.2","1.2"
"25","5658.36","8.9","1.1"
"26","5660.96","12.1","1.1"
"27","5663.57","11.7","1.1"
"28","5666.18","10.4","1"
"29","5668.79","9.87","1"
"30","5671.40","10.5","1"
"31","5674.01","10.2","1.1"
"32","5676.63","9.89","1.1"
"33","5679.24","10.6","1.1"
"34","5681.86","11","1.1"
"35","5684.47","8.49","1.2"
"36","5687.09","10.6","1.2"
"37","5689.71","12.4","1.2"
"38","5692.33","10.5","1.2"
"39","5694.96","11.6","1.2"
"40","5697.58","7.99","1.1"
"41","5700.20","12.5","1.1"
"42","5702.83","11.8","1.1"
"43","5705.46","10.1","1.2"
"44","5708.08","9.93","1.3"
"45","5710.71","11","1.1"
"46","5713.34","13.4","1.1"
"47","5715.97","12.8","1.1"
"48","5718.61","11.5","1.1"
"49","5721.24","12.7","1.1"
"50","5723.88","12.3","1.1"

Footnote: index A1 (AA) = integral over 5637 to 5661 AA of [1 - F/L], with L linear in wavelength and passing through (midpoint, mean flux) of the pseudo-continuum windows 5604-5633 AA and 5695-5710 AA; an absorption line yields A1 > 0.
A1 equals 1.85 AA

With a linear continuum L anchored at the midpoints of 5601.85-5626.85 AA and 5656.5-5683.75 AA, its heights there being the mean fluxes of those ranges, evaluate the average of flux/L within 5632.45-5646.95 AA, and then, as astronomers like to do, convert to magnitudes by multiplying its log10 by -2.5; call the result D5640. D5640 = 0.14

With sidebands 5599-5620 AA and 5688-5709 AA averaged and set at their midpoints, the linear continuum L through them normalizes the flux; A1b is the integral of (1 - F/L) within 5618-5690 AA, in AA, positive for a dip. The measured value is 4.2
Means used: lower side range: 11.5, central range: 10.5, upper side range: 10.9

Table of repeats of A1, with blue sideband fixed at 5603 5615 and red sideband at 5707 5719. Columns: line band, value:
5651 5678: 2.8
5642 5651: 1.0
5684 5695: 0.9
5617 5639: 1.5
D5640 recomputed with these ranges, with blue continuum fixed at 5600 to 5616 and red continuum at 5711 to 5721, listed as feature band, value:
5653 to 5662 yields 0.135 mag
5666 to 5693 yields 0.161 mag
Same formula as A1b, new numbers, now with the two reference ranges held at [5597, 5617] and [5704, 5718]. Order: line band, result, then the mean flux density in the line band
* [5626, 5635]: 1.4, 9.77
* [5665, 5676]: 1.2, 10.2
